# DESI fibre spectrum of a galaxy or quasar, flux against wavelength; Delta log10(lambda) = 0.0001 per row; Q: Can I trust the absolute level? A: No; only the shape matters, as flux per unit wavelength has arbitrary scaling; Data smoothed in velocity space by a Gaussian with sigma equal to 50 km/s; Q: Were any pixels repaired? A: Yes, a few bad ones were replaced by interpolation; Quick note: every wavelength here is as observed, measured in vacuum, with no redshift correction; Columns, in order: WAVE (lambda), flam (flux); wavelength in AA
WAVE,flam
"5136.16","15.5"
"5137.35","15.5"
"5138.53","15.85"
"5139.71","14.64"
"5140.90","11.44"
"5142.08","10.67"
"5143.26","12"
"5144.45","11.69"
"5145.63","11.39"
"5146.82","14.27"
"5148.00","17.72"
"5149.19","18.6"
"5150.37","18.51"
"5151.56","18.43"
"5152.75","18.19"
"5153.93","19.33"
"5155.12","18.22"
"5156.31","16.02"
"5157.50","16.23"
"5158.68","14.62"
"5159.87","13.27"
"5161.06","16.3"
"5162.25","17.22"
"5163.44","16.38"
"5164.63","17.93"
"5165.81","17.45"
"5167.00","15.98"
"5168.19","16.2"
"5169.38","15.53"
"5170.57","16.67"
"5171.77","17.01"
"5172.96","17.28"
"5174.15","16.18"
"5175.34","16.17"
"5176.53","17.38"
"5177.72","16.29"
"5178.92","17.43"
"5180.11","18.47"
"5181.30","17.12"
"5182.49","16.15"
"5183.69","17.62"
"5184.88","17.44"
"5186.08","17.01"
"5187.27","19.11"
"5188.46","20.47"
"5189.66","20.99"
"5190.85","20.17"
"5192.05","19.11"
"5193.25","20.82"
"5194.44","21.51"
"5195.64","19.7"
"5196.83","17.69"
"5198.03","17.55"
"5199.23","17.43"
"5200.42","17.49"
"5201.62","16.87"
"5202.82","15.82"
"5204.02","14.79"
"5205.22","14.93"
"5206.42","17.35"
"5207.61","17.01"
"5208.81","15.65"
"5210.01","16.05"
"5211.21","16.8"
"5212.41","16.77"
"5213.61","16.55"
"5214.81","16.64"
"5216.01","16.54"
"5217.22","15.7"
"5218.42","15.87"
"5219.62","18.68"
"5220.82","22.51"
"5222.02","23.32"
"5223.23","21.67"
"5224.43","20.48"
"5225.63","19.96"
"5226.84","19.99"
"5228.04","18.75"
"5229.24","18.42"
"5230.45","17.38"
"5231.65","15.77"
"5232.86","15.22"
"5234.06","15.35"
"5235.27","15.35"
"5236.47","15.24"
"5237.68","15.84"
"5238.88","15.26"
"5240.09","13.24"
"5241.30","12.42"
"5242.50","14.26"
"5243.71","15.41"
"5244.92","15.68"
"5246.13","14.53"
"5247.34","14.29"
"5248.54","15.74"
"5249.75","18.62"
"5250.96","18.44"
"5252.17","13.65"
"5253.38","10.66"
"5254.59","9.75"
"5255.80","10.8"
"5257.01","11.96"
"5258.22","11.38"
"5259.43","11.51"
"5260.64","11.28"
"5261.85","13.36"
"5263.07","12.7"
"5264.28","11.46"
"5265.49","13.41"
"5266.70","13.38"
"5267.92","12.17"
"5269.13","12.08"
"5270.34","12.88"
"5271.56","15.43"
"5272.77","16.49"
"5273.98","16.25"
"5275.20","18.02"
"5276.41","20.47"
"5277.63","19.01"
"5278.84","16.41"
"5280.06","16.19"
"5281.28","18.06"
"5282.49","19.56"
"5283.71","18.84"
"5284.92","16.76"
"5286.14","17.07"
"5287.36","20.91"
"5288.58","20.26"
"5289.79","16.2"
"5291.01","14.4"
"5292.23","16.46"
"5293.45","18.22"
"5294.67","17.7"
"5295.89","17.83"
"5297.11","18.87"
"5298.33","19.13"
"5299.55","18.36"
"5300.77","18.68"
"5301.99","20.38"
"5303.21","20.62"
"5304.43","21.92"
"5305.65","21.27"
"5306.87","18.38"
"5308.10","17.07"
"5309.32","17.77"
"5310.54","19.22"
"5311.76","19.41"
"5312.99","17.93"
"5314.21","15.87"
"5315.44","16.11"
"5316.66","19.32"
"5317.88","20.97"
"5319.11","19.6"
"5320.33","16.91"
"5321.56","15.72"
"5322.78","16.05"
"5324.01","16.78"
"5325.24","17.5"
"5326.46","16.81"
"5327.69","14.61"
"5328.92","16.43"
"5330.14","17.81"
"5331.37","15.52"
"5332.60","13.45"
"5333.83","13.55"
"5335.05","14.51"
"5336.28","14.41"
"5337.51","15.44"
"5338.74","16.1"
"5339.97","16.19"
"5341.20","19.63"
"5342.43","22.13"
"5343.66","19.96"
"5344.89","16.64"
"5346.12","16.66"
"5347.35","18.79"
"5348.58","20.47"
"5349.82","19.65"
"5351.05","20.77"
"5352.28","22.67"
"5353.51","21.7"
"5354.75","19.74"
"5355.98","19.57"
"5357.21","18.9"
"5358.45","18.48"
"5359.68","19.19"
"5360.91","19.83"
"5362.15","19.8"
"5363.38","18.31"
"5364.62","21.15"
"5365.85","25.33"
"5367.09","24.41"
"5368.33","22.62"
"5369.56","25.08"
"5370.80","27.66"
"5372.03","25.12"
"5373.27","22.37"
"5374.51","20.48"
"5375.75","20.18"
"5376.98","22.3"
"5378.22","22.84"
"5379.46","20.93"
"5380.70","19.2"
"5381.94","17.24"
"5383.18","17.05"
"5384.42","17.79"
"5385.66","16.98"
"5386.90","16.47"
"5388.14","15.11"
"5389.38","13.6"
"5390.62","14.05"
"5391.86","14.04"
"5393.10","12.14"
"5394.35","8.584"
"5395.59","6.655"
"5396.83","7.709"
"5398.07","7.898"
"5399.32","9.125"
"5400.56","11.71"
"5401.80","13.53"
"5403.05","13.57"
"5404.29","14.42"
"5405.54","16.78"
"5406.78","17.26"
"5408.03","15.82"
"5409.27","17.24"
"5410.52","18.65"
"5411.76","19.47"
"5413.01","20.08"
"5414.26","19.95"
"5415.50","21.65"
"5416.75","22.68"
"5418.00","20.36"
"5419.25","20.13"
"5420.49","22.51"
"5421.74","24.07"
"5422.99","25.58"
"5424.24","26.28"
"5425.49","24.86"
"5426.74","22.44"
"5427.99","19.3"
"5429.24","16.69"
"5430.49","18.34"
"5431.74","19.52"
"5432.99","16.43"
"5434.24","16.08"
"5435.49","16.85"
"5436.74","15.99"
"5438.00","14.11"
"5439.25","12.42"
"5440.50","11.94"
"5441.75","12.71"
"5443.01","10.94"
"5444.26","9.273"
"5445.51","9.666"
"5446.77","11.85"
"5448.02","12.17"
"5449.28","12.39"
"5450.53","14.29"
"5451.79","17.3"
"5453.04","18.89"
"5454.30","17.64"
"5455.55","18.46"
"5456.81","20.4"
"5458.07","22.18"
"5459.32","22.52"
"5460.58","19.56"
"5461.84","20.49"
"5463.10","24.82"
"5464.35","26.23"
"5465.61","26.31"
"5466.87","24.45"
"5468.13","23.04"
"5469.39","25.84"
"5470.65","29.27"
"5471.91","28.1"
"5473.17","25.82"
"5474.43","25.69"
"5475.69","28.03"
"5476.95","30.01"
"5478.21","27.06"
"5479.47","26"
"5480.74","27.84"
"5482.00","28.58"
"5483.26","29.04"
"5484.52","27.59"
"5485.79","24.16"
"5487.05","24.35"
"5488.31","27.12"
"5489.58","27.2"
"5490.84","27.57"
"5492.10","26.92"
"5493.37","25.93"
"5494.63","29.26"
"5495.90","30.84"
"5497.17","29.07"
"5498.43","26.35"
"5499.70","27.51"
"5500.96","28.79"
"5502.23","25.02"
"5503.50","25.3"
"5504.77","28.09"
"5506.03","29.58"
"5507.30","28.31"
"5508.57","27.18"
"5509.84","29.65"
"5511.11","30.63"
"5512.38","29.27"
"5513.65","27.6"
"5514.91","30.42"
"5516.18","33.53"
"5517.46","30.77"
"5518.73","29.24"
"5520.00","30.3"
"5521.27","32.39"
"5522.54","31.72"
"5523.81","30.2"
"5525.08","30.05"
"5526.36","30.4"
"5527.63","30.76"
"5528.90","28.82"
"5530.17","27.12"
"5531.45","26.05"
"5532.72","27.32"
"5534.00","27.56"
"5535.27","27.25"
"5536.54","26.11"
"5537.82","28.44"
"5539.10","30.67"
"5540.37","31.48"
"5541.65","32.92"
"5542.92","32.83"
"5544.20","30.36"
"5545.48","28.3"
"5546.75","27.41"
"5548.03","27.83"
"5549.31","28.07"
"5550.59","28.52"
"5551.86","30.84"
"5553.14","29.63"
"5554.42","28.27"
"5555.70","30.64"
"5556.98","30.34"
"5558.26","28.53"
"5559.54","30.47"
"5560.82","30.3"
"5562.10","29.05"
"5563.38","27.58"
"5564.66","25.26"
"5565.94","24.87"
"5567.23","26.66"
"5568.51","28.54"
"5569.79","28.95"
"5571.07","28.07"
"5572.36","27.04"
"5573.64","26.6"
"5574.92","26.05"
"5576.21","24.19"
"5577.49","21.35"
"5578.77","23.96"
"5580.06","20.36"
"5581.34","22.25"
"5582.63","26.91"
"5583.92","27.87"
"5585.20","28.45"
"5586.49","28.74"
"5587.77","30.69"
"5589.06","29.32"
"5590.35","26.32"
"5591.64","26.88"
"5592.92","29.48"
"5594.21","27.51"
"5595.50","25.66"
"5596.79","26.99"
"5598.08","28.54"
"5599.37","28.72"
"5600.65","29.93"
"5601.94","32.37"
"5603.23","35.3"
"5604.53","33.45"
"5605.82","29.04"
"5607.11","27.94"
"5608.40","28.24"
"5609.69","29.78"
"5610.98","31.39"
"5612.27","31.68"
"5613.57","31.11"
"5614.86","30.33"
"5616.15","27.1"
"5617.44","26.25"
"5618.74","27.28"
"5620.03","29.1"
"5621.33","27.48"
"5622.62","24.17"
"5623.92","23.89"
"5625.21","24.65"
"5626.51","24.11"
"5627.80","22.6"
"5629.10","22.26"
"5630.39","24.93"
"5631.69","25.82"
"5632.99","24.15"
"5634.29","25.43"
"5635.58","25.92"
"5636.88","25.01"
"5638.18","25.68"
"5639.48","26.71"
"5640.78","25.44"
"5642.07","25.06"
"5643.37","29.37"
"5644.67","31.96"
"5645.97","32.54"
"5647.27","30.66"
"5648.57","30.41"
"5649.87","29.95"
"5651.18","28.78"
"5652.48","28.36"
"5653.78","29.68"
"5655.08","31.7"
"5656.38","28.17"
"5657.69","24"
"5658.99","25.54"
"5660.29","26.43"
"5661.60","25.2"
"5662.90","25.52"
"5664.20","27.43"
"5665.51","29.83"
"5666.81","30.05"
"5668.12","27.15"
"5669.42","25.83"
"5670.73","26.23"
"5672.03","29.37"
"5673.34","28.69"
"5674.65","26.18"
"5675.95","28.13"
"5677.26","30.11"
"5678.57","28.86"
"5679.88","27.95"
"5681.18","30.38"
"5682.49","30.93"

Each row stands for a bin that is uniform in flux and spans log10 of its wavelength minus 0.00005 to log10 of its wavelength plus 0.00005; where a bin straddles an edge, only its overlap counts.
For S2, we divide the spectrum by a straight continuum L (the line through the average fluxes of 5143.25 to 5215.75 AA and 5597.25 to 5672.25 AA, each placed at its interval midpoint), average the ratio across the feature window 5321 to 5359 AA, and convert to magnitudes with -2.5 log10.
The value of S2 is 0.183 mag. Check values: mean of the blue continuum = 17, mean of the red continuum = 27.8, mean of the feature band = 17.6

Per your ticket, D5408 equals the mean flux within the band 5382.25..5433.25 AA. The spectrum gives 17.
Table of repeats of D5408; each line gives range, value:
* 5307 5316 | 17.7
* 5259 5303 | 16.5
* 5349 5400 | 18.3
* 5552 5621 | 28.2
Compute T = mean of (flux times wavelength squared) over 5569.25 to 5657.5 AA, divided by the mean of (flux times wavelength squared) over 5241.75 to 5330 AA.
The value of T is 1.9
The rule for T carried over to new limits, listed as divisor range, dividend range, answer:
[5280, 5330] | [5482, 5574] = 1.72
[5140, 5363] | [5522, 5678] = 1.87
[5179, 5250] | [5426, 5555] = 1.60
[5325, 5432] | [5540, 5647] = 1.64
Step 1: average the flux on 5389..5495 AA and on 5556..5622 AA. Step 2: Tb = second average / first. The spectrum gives 1.4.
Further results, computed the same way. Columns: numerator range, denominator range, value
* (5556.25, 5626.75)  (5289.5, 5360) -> 1.54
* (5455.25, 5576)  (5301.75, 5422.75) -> 1.54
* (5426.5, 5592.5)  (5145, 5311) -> 1.51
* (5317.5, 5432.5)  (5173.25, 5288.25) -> 1.11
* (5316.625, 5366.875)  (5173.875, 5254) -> 1.07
